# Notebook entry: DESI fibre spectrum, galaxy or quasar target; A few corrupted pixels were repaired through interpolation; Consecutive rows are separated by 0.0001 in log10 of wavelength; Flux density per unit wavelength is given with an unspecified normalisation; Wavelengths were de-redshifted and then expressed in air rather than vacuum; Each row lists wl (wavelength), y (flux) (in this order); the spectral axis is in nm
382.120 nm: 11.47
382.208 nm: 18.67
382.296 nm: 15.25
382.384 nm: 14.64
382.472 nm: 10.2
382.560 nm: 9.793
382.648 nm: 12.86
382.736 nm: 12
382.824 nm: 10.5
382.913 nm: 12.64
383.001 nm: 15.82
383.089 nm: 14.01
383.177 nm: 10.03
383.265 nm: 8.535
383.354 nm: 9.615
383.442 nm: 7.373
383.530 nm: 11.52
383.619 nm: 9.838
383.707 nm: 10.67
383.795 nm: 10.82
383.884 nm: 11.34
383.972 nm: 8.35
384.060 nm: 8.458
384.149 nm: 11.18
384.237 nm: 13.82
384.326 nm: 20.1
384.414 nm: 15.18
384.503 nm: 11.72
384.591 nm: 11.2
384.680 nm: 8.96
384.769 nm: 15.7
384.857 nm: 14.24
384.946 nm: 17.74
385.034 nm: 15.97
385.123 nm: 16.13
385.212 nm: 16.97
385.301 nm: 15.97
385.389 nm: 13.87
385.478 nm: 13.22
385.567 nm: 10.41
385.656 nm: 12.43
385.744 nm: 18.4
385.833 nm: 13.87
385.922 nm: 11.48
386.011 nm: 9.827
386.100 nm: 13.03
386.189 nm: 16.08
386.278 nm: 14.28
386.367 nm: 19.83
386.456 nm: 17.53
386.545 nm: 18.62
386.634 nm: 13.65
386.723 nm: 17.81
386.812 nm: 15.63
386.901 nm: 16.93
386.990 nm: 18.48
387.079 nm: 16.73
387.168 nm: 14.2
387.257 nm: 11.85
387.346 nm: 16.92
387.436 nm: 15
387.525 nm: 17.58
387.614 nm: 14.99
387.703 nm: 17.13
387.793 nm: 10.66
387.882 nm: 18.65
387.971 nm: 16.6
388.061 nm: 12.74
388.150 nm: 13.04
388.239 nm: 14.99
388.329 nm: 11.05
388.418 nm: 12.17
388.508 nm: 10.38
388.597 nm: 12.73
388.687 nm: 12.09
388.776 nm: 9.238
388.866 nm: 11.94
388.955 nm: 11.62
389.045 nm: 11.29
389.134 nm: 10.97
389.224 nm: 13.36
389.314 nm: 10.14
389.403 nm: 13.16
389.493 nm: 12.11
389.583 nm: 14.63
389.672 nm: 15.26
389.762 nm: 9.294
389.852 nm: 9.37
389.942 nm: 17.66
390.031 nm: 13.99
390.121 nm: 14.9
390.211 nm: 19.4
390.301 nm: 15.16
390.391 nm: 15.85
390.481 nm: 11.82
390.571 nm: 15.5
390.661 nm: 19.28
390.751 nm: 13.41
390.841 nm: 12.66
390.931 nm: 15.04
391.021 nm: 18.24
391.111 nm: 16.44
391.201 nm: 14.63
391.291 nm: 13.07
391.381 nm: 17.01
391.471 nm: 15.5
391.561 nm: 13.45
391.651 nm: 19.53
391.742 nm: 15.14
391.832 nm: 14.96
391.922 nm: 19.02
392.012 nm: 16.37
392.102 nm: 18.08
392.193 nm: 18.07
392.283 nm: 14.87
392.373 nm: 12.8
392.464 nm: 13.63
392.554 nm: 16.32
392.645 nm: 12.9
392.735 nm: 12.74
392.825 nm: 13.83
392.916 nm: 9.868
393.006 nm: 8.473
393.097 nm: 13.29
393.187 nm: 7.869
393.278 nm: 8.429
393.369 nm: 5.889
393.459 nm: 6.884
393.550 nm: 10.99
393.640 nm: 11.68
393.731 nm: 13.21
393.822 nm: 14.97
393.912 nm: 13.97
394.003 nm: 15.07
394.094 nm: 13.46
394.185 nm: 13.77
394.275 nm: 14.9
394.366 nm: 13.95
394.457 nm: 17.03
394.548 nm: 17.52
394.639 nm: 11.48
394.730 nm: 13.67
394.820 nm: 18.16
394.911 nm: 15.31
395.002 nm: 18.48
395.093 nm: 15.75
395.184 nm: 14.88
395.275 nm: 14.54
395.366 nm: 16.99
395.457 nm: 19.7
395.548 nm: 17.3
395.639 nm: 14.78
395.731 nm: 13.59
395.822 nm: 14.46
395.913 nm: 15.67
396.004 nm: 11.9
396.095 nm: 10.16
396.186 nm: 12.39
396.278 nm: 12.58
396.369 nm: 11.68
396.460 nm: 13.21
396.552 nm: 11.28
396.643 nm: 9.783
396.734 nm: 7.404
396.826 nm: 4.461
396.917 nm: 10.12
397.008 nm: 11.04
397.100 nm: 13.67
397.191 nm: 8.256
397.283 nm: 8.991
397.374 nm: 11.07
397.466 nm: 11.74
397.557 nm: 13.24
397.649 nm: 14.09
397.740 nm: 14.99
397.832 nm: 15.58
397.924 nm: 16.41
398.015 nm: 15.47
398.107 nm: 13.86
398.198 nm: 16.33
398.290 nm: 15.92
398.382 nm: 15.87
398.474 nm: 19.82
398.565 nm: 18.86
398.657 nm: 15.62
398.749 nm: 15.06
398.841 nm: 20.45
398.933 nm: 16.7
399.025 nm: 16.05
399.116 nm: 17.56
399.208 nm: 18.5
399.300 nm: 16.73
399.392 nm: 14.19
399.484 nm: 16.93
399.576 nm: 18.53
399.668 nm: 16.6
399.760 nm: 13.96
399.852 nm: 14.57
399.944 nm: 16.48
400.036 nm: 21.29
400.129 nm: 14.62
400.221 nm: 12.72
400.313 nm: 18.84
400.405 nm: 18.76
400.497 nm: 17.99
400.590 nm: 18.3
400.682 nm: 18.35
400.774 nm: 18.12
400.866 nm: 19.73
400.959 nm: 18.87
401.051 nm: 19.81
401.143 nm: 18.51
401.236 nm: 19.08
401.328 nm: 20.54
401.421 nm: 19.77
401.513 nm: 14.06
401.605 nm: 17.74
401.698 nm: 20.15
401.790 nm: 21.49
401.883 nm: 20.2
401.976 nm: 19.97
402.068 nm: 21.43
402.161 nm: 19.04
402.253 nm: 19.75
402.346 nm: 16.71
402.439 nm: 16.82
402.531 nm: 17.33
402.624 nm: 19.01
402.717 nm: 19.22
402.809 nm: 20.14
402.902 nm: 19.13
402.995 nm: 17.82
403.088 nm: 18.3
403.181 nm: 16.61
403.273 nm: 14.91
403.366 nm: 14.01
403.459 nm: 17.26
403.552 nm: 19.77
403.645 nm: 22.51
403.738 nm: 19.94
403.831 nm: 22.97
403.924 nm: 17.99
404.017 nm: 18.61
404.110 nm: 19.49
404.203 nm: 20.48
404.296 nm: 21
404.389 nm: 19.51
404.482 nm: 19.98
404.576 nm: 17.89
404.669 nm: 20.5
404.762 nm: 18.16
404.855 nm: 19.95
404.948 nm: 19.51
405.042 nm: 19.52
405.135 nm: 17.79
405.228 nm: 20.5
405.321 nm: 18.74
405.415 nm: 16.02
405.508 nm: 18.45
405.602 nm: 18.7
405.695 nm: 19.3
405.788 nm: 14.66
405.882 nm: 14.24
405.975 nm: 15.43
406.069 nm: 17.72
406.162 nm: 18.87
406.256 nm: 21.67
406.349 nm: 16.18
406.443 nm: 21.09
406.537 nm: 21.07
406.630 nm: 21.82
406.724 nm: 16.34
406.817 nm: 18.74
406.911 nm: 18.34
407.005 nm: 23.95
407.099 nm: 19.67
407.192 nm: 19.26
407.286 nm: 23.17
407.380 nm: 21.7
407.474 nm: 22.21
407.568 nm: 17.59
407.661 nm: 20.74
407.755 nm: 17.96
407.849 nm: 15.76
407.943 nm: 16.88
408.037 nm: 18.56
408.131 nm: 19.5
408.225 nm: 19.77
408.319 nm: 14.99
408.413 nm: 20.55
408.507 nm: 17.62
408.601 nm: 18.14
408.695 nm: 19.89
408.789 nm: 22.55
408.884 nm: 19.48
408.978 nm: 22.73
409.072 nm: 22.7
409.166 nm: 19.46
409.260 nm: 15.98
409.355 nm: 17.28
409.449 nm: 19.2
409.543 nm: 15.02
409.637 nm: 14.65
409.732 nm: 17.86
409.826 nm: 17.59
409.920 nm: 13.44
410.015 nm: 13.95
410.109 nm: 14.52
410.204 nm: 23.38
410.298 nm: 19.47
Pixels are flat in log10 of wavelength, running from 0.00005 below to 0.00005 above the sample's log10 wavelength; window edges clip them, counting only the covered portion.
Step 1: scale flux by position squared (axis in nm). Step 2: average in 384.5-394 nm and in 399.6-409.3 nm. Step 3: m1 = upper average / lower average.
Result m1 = 1.44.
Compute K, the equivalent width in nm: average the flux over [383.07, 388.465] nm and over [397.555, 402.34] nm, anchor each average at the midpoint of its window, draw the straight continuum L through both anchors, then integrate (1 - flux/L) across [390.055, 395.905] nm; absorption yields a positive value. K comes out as 0.43 nm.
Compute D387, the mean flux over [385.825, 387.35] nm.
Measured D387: 15.4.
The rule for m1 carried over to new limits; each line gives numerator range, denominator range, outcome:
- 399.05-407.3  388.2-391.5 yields 1.45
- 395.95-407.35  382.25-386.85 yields 1.41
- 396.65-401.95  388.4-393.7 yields 1.24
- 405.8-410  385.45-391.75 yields 1.43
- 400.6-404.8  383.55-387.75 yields 1.44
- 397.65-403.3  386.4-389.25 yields 1.32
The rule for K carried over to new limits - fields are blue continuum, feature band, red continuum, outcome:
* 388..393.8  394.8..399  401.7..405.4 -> 0.53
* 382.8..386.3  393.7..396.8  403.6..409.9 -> 0.32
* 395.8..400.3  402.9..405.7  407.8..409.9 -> -0.37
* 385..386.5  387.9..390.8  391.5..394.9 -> 0.17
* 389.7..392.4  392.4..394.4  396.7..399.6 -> 0.40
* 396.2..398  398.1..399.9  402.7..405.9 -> -0.43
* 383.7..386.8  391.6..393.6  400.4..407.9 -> 0.34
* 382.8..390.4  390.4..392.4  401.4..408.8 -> -0.10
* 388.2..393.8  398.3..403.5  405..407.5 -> -0.23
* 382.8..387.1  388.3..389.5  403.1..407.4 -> 0.25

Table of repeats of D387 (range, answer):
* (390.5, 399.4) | 14.2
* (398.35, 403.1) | 18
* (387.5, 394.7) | 13.8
